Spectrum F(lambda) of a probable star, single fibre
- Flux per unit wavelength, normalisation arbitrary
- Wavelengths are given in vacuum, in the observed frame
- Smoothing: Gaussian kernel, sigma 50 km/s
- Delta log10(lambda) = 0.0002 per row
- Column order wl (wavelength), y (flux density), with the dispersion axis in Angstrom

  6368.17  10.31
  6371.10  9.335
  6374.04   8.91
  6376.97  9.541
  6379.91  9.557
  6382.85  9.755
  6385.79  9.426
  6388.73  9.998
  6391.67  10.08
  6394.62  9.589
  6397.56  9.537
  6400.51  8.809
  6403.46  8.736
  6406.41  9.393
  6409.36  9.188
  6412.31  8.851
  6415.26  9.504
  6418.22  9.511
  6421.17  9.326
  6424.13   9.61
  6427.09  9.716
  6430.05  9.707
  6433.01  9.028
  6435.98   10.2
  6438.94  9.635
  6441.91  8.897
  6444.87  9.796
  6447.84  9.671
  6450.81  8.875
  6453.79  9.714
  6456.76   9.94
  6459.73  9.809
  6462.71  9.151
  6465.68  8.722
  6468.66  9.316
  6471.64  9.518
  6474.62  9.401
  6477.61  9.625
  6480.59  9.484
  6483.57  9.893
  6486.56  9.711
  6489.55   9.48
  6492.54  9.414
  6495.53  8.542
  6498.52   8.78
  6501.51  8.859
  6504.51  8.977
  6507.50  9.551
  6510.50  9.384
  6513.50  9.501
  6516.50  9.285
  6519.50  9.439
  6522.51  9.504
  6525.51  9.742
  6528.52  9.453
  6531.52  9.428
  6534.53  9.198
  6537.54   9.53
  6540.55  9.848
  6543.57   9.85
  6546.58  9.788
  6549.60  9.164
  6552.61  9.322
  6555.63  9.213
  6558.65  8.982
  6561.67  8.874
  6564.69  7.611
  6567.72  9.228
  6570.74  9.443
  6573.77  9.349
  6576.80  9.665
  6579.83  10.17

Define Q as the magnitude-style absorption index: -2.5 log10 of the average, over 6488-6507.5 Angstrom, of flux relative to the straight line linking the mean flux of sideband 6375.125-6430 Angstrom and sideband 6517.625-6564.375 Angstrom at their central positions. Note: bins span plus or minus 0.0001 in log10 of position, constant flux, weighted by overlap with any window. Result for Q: 0.04 mag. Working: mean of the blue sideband 9.46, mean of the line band 9.05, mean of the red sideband 9.38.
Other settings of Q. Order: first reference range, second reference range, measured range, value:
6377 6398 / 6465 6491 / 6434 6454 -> 0.006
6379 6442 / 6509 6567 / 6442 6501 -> 0.001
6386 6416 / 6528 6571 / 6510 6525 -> -0.019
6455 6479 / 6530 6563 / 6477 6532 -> 0.005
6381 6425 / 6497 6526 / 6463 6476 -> 0.012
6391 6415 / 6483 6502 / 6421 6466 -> -0.031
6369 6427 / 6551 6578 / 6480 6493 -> -0.044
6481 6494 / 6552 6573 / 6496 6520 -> 0.028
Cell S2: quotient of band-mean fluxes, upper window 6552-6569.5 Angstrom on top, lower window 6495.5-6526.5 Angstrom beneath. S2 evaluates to 1.0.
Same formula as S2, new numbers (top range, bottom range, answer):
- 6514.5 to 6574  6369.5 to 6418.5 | 0.99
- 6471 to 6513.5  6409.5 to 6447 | 0.98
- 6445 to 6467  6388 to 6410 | 1.00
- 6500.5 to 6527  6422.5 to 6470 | 0.99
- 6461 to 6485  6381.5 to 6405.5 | 0.99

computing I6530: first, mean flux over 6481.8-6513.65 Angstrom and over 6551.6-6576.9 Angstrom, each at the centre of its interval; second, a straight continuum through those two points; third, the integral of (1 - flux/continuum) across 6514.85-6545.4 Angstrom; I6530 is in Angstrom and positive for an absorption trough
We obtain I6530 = -1.2 Angstrom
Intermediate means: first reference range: 9.27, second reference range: 9.04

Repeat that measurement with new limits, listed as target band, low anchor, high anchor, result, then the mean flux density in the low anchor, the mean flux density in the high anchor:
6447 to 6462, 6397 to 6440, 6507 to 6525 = -0.27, 9.38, 9.45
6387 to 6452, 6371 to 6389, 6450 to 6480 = 0.08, 9.48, 9.42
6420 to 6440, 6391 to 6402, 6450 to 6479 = -0.36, 9.46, 9.42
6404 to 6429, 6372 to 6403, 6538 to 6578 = 0.22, 9.49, 9.26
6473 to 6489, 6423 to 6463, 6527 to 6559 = -0.16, 9.56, 9.45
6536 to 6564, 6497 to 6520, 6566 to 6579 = 0.02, 9.21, 9.43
